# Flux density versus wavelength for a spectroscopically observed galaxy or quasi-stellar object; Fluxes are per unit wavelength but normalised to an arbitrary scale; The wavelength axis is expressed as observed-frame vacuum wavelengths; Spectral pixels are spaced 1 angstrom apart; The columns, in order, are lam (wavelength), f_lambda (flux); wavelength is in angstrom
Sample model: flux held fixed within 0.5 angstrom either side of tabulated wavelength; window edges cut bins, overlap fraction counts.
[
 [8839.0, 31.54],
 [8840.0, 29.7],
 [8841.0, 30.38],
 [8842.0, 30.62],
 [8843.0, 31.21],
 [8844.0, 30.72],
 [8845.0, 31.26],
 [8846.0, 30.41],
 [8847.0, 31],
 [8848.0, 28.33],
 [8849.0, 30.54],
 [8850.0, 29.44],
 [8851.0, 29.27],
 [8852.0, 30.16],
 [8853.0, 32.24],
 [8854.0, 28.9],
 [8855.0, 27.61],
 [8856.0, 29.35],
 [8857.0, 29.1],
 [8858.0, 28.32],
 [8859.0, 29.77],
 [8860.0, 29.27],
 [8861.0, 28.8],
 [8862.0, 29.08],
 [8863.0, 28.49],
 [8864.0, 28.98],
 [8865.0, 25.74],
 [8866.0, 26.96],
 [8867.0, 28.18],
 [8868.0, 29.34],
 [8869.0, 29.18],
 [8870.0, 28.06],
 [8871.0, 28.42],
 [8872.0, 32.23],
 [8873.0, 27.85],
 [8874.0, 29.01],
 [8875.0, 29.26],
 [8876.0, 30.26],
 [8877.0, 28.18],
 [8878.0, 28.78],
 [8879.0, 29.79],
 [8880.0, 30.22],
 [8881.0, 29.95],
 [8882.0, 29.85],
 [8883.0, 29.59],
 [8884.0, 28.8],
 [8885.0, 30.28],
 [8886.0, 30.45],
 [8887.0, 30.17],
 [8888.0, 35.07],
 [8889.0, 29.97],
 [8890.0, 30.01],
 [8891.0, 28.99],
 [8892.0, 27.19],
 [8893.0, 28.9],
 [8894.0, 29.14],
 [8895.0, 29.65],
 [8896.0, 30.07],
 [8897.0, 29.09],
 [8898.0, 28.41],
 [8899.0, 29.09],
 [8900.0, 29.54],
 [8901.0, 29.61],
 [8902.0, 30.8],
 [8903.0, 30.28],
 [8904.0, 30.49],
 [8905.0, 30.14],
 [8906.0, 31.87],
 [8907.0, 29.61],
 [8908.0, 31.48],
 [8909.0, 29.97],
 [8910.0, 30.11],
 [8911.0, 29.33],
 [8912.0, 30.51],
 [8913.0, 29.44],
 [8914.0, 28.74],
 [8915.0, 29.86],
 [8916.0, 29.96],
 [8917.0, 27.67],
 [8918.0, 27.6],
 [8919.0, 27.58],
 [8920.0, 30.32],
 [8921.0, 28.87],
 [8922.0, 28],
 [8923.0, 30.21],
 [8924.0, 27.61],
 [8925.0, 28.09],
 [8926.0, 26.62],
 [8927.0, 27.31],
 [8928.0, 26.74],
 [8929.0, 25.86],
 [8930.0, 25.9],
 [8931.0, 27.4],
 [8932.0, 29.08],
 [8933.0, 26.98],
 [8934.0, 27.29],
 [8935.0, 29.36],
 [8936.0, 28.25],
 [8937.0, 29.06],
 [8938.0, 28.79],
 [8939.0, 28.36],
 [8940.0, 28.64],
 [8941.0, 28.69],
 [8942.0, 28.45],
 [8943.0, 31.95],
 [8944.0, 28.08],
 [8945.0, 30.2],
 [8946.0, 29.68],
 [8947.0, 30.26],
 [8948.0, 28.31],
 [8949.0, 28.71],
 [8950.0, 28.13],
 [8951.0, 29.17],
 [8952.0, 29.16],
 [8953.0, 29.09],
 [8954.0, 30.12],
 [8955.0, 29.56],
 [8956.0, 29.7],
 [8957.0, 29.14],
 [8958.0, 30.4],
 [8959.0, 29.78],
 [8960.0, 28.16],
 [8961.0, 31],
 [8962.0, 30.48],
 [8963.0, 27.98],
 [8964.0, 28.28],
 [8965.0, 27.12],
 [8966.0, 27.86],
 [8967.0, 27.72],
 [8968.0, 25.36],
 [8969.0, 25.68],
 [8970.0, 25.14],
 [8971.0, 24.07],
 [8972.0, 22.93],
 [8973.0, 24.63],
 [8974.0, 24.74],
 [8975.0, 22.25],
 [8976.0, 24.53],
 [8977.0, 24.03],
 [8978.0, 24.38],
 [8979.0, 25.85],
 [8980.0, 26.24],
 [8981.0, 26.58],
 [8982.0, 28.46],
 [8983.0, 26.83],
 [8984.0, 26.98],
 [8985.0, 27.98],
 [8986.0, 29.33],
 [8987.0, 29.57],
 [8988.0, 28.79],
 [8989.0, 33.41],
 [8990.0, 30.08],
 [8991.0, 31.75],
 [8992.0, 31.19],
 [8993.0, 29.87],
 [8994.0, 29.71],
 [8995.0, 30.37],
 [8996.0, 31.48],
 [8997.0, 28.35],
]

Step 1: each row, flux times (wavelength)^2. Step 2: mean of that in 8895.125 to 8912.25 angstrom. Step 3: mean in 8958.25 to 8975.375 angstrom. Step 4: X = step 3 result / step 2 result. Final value 0.90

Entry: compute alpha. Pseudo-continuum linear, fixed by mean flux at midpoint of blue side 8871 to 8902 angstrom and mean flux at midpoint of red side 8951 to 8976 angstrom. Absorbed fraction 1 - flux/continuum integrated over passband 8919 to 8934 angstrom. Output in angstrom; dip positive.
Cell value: 0.4 angstrom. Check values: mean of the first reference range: 29.6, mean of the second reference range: 27.5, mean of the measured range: 27.8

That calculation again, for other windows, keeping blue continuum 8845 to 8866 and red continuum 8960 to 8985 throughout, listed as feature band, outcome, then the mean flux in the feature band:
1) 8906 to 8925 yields -1.08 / 29.3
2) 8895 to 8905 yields -0.57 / 29.7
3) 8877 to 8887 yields -0.39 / 29.7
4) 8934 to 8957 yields -1.84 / 29.1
